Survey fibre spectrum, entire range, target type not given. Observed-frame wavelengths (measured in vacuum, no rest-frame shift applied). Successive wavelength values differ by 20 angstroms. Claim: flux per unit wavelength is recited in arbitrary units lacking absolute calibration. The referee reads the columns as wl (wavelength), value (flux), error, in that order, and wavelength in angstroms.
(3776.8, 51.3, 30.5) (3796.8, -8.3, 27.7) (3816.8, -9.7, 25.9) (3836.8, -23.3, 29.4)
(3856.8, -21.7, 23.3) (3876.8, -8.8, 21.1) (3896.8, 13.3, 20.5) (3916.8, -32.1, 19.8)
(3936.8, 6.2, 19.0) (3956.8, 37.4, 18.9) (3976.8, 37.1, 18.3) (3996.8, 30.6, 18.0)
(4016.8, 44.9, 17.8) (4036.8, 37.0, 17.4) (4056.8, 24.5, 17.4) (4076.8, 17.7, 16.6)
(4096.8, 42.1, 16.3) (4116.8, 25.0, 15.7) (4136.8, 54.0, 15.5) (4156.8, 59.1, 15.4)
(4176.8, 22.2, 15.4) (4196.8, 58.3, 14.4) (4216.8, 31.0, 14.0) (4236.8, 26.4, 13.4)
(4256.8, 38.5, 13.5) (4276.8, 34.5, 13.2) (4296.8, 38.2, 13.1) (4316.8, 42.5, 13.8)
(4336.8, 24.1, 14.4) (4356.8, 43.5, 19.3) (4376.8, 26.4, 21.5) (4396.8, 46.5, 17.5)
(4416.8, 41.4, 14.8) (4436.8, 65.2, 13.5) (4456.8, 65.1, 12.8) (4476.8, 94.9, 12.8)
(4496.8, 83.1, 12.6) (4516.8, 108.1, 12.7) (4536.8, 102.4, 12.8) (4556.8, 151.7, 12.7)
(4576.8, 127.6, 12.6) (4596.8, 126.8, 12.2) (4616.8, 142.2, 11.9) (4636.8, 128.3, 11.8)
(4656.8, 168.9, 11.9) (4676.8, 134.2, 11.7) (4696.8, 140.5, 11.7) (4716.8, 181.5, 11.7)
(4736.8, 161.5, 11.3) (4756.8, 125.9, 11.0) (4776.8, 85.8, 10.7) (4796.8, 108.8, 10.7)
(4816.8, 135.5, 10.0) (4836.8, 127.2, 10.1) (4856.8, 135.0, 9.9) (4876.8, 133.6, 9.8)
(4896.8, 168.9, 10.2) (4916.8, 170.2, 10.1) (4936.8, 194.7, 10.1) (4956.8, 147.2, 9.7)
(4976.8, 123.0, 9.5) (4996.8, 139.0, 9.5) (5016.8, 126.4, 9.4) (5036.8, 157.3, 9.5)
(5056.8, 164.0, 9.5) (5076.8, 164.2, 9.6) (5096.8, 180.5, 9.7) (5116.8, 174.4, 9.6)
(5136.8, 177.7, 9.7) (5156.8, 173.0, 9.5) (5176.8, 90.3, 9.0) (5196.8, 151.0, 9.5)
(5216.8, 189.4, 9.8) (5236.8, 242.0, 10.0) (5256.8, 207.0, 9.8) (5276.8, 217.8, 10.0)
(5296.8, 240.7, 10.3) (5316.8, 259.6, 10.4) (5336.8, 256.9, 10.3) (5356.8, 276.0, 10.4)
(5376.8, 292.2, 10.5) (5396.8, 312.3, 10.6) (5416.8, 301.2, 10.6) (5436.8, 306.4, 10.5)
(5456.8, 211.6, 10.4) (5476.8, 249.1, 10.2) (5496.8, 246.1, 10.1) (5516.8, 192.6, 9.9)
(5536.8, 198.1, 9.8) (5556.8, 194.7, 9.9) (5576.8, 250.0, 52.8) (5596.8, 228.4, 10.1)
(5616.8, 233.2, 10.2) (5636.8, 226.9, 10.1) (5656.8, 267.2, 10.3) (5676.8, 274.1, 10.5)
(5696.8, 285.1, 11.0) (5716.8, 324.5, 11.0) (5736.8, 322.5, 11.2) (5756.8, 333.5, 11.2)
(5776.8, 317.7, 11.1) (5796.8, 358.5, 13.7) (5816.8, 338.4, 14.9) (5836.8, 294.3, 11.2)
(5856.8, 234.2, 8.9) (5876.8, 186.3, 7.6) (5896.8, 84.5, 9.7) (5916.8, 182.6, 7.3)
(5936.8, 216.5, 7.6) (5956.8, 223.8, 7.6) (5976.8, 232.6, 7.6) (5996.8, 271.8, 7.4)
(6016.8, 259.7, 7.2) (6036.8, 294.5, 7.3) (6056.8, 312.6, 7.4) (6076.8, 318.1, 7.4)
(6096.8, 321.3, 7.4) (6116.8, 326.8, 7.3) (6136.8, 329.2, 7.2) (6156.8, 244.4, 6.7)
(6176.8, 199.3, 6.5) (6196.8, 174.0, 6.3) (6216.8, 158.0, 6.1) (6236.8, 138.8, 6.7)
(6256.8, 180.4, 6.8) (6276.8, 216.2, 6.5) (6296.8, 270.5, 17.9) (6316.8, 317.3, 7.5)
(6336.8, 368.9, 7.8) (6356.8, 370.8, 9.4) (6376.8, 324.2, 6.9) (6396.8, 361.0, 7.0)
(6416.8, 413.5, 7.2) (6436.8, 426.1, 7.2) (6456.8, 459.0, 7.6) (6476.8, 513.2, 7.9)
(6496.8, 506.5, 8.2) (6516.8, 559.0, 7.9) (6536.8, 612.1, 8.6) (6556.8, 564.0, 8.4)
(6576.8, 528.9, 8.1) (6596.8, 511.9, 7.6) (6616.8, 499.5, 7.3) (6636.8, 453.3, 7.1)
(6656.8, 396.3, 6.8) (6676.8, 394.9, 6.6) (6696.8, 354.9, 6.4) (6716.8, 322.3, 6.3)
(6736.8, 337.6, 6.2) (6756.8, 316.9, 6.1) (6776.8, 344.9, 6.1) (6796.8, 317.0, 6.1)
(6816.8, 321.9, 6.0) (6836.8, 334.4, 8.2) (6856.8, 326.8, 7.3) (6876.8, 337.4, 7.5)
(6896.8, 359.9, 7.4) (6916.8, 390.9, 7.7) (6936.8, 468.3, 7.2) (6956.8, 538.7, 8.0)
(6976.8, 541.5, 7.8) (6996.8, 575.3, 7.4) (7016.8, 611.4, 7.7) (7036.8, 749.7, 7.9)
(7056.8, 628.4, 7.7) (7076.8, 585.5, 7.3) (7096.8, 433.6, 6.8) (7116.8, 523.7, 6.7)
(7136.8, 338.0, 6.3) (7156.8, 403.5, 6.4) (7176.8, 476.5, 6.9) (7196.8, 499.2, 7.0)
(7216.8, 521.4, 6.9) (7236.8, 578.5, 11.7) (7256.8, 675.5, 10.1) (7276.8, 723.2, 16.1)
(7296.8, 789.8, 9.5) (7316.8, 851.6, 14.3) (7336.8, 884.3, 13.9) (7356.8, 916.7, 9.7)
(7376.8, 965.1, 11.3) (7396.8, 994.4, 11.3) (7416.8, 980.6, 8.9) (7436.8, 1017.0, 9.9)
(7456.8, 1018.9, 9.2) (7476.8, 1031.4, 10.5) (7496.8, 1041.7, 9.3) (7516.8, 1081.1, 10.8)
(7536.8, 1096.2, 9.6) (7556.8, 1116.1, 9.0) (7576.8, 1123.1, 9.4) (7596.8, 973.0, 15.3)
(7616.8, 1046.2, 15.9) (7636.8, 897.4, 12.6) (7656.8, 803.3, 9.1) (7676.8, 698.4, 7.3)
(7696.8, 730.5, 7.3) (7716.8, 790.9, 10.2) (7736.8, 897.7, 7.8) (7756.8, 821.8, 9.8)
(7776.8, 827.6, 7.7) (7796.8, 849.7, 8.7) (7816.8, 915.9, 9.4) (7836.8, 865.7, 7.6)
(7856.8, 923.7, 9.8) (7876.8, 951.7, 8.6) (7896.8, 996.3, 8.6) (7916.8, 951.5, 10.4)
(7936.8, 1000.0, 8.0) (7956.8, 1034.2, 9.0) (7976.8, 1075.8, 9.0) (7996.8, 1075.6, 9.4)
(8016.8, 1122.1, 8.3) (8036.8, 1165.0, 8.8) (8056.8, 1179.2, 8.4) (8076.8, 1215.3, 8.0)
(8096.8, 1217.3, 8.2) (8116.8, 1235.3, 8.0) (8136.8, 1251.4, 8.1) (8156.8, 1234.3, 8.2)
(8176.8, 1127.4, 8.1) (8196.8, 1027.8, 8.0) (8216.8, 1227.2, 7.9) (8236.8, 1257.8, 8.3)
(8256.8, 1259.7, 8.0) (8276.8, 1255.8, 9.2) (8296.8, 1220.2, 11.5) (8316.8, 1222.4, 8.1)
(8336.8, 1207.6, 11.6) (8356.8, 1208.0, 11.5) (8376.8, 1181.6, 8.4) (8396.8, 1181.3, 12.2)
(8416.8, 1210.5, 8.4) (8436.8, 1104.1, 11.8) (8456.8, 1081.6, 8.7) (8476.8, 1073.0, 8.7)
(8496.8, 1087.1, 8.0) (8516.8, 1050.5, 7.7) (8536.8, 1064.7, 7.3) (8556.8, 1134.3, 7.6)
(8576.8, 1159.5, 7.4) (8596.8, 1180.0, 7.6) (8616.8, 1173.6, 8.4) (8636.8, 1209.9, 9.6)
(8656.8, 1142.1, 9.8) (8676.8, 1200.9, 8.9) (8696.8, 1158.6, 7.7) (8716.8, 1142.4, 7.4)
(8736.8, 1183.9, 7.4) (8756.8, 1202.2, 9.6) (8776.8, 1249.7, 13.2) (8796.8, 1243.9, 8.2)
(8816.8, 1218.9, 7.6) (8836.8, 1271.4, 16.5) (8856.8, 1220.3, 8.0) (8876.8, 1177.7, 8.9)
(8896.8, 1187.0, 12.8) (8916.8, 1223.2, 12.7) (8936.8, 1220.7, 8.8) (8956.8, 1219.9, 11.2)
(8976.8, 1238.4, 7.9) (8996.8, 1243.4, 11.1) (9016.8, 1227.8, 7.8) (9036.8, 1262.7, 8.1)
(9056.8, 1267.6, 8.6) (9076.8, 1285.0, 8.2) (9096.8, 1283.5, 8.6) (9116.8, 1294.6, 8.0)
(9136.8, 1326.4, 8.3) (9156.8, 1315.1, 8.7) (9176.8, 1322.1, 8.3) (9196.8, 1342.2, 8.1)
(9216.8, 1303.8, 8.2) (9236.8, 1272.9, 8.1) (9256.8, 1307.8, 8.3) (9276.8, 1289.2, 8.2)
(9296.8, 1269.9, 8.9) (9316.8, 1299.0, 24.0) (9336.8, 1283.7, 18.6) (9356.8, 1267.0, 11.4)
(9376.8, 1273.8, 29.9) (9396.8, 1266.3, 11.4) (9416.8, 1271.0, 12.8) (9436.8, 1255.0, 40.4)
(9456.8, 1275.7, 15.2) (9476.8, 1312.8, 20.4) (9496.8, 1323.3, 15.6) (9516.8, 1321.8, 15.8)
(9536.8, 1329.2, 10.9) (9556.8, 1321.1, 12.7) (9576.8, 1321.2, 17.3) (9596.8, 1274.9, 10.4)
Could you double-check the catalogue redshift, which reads 0.000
